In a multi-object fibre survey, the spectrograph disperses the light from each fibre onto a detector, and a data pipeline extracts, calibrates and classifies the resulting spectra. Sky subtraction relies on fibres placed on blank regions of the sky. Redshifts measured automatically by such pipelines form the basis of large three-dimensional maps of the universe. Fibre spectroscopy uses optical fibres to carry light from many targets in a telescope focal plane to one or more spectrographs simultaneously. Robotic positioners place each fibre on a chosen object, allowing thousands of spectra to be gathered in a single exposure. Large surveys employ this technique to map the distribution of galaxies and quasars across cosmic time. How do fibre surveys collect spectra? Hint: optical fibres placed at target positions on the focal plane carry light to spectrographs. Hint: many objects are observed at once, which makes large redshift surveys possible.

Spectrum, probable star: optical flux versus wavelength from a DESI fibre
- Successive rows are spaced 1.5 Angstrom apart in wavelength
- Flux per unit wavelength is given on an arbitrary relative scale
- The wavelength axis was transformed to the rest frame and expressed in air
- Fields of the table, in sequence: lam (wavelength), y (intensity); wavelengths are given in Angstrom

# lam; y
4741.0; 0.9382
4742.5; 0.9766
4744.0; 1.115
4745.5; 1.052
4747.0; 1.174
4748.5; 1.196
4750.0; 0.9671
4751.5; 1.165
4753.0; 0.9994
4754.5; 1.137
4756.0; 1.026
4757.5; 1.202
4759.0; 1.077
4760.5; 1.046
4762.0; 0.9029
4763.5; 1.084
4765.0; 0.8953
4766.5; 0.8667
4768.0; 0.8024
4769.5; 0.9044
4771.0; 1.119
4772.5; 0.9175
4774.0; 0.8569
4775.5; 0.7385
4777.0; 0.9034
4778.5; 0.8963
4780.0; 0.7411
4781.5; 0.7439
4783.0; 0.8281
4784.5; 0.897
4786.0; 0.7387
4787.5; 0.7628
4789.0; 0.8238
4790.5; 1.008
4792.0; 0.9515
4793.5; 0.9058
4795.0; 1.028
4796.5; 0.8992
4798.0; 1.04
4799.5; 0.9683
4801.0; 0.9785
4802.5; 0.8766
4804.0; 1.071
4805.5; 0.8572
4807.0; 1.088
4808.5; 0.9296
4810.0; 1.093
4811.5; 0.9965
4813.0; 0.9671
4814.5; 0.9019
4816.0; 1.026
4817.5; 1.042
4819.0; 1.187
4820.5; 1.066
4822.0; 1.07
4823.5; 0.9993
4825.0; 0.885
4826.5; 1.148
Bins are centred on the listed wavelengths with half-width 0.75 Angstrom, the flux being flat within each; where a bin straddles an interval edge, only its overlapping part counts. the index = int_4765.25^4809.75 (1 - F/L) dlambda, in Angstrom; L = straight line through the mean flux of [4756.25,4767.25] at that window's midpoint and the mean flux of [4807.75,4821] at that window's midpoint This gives 5.0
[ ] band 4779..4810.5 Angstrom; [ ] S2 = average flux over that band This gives 0.914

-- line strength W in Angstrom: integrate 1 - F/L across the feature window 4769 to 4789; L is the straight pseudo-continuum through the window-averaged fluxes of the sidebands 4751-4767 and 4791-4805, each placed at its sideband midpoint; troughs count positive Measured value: 3.1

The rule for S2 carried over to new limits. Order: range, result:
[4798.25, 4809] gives 0.971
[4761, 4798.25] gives 0.889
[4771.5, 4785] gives 0.84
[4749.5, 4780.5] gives 0.966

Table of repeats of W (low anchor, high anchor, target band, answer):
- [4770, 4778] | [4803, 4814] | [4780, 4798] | 1.4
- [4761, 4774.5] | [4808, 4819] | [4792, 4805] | 0.2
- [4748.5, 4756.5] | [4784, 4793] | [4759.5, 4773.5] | 0.6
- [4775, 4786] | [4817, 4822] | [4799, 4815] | 0.5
